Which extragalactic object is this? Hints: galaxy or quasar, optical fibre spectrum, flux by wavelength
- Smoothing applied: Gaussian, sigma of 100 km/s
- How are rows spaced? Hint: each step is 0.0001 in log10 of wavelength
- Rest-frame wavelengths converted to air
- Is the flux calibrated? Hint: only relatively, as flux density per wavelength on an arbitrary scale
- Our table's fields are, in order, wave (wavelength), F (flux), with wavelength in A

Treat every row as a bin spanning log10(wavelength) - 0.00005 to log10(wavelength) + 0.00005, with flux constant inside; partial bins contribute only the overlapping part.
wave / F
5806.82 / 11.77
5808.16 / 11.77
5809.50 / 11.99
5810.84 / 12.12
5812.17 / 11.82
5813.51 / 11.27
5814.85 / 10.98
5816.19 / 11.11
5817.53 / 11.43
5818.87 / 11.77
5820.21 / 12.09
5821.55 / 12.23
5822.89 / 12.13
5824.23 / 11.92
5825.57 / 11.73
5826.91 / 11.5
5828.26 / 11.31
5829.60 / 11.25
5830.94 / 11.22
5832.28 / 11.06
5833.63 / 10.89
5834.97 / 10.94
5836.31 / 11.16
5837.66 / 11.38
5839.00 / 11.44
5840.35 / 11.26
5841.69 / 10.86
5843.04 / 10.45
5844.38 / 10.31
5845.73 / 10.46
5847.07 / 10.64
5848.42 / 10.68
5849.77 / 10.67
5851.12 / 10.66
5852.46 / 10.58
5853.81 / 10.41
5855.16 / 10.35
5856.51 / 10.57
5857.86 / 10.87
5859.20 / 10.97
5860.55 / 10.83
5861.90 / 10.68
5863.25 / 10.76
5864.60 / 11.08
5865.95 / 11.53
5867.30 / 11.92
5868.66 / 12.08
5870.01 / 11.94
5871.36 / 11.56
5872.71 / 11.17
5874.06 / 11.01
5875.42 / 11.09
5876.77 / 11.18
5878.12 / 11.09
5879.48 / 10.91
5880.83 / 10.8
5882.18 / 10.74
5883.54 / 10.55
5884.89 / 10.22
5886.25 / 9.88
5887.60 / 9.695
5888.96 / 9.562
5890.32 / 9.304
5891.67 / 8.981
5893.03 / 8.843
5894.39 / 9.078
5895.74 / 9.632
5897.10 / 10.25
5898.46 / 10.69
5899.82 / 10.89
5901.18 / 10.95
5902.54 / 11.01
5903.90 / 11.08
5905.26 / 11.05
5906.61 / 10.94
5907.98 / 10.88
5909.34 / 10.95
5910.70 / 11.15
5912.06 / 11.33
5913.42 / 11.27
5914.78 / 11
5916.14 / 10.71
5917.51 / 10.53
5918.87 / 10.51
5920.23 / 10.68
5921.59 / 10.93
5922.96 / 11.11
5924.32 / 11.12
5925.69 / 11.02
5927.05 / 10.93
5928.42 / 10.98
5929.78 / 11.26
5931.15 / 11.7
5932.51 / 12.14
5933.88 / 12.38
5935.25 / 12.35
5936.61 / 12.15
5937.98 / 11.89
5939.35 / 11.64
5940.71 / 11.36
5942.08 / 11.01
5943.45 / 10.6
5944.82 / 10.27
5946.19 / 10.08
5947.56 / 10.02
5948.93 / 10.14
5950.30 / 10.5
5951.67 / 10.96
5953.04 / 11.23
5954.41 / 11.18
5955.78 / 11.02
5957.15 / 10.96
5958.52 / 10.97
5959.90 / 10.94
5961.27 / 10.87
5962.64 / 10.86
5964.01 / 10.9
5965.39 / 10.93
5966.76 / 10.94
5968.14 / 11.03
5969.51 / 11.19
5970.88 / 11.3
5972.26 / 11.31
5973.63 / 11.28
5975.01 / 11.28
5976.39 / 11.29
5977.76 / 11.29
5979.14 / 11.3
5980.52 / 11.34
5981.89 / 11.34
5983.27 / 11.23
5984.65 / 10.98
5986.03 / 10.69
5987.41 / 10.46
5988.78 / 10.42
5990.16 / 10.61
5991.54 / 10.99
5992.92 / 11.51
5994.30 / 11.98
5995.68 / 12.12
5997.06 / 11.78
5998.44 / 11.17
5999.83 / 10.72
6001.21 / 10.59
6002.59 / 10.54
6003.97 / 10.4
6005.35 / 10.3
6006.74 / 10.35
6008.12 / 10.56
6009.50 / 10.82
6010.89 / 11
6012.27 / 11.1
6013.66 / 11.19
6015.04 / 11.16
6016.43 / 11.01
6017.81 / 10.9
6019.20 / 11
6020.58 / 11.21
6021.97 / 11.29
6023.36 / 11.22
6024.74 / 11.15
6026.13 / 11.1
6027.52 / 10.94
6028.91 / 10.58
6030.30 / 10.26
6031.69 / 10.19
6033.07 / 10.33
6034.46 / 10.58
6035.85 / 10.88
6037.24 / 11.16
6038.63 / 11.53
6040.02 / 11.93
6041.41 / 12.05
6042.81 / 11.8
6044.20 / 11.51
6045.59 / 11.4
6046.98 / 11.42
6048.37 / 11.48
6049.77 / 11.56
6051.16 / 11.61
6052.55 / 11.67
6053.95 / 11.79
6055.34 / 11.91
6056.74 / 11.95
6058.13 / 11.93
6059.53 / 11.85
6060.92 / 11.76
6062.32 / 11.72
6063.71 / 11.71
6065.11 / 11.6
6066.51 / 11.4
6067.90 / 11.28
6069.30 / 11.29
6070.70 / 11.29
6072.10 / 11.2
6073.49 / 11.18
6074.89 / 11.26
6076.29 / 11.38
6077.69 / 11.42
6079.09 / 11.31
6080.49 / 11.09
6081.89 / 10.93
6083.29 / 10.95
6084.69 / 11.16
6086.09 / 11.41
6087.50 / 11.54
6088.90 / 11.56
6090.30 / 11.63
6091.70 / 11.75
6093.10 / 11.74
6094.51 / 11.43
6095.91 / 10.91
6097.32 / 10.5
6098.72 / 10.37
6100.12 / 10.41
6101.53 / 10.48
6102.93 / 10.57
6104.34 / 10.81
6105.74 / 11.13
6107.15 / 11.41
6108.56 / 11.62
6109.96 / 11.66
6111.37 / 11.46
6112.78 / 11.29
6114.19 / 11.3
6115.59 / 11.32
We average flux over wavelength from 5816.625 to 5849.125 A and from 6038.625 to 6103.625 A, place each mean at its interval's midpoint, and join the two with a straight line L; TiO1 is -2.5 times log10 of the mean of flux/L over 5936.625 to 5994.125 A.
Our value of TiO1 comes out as 0.03 mag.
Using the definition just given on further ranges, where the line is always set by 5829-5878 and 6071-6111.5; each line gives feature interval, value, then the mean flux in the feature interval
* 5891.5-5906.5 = 0.08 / 10.3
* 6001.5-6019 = 0.03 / 10.8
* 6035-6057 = -0.04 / 11.6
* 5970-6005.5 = 0.00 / 11.1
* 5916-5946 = -0.02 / 11.2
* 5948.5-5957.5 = 0.02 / 10.9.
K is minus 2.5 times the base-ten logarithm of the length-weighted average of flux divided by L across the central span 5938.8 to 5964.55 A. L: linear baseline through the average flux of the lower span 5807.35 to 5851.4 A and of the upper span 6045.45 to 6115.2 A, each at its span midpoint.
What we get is 0.050 mag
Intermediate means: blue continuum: 11.3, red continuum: 11.3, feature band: 10.8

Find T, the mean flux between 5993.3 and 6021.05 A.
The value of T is 11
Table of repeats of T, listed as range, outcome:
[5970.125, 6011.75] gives 11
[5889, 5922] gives 10.5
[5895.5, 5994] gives 11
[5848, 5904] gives 10.6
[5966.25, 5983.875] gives 11.2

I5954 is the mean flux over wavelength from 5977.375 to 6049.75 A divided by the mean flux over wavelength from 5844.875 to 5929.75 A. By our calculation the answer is 1.03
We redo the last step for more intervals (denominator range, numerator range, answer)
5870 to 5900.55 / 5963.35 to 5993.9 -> 1.07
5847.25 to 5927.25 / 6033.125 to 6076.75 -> 1.07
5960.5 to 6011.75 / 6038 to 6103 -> 1.03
